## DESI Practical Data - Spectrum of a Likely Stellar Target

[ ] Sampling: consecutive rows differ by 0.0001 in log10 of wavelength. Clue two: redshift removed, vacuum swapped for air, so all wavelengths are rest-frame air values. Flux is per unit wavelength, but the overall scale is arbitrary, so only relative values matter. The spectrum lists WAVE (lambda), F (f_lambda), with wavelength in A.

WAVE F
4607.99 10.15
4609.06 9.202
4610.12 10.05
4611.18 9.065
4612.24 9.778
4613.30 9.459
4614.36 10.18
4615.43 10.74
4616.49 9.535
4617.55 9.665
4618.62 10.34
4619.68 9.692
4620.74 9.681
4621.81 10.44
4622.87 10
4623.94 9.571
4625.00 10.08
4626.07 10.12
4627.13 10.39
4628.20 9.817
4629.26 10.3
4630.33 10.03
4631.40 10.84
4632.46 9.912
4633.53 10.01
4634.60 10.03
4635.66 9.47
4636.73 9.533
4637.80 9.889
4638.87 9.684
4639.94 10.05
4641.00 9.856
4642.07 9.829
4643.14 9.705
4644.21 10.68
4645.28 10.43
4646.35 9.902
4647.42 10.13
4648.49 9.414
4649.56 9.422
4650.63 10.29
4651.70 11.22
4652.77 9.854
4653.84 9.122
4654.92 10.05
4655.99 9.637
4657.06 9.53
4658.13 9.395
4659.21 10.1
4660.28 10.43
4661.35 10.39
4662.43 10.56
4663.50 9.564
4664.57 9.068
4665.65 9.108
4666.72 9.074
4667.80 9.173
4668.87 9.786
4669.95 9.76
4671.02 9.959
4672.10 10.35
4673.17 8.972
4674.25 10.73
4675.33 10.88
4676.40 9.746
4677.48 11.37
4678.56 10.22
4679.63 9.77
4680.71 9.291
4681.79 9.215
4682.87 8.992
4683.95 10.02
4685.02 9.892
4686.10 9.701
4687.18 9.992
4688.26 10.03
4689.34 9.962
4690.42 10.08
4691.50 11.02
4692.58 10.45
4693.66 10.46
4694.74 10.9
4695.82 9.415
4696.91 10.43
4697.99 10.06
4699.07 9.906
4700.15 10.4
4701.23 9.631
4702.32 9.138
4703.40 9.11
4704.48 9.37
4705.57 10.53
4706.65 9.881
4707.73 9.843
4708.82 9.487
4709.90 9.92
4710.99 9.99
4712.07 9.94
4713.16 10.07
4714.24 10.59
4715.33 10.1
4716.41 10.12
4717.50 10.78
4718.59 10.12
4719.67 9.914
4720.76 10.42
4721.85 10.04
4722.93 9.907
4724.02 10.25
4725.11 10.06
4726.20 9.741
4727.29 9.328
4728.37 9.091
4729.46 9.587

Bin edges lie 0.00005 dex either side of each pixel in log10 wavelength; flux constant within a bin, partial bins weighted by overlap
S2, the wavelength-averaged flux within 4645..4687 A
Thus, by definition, 9.86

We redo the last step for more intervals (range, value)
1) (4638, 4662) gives 9.96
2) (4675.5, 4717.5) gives 9.99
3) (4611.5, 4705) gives 9.93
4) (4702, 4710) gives 9.67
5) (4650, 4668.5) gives 9.8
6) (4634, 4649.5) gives 9.89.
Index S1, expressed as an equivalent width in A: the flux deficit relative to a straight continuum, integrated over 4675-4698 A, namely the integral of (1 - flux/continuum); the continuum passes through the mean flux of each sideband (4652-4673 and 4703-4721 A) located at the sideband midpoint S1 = -0.5 A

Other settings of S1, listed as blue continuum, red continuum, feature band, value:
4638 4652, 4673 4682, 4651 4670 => 0.5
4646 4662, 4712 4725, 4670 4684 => 0.1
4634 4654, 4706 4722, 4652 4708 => 0.7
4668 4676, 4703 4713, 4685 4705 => -0.2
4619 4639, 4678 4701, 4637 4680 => 0.3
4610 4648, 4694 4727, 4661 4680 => 0.1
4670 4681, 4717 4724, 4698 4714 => 0.6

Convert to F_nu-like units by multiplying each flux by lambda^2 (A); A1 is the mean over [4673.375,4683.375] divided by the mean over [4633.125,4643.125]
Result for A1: 1.04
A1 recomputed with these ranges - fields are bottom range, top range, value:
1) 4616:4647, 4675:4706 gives 1.03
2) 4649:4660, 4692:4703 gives 1.04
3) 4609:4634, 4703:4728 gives 1.04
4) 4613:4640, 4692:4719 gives 1.04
